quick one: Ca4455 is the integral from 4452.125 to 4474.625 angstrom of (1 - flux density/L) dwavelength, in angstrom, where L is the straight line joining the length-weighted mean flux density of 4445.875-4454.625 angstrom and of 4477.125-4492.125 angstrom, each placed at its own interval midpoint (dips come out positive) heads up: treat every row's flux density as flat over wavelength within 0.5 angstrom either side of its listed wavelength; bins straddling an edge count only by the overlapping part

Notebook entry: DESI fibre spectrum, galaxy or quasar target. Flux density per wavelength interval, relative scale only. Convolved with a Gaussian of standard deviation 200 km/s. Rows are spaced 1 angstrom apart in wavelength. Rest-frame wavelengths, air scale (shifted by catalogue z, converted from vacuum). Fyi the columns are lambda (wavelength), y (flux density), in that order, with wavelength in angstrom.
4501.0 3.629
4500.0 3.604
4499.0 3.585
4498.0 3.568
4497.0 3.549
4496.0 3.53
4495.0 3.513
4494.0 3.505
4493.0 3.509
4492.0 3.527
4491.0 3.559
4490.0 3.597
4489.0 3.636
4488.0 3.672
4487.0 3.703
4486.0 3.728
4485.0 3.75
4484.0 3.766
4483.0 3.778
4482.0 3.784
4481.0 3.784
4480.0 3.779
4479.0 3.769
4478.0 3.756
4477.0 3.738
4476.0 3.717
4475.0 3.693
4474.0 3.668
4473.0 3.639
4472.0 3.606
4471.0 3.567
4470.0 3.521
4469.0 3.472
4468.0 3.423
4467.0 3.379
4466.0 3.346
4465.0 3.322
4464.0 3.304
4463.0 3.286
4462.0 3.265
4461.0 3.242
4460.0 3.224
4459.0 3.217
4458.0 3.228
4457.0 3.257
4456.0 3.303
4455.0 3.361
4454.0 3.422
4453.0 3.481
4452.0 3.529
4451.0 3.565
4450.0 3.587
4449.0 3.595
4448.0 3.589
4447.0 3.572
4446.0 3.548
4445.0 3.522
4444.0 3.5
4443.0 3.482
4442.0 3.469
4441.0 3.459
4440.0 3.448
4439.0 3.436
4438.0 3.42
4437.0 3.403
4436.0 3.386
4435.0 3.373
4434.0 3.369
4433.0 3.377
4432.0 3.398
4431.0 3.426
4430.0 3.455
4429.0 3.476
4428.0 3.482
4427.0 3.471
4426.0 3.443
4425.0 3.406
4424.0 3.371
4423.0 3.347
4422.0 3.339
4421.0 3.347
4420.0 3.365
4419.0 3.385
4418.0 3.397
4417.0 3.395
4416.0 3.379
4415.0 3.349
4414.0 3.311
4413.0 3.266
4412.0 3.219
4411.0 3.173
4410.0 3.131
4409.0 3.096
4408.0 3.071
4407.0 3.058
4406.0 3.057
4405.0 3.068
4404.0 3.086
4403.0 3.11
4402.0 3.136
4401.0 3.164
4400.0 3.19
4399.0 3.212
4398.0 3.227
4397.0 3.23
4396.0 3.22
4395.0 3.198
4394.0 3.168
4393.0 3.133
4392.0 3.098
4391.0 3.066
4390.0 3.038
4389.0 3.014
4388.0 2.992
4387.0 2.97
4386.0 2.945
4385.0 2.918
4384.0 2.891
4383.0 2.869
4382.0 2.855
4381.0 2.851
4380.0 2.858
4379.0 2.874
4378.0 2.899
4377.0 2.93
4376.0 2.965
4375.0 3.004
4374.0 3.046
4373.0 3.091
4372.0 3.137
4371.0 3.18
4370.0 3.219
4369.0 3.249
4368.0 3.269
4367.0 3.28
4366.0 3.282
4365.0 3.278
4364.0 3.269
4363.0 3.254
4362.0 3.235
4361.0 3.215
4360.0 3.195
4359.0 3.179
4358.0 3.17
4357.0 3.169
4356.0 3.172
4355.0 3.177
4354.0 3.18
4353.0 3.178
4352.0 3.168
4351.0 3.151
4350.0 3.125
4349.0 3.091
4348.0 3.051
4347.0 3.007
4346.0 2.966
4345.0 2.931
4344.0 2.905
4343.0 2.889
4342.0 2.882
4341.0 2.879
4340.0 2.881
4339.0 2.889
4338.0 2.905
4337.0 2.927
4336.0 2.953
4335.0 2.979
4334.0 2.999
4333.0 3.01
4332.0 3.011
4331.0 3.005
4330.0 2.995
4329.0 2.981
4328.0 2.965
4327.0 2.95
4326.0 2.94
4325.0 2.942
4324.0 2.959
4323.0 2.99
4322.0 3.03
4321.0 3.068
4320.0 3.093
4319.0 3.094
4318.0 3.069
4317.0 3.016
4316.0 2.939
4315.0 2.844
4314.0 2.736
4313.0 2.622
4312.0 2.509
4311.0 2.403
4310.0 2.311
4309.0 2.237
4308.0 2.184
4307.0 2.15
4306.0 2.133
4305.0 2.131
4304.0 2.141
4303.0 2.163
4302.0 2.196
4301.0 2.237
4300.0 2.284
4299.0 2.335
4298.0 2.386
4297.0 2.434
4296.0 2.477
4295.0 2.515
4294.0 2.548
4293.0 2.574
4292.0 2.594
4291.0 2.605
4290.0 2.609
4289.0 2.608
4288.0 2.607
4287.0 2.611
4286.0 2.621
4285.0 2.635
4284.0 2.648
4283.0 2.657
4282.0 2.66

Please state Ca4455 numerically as 1.3 angstrom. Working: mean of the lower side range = 3.54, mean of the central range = 3.39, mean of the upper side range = 3.71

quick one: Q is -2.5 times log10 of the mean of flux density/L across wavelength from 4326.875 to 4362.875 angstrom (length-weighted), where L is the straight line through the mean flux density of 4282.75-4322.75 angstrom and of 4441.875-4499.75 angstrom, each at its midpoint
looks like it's -0.090 mag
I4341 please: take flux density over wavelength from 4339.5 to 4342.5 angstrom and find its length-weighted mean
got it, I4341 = 2.88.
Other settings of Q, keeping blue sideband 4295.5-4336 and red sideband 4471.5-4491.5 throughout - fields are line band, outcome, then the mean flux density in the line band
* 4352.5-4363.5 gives -0.09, 3.19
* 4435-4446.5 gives 0.00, 3.46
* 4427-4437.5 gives -0.01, 3.42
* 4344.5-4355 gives -0.07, 3.09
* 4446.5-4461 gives 0.04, 3.42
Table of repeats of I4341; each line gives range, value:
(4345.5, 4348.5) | 3.01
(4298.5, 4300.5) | 2.31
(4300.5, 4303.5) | 2.2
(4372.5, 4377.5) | 3.01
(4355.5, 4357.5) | 3.17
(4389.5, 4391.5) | 3.05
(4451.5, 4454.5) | 3.48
